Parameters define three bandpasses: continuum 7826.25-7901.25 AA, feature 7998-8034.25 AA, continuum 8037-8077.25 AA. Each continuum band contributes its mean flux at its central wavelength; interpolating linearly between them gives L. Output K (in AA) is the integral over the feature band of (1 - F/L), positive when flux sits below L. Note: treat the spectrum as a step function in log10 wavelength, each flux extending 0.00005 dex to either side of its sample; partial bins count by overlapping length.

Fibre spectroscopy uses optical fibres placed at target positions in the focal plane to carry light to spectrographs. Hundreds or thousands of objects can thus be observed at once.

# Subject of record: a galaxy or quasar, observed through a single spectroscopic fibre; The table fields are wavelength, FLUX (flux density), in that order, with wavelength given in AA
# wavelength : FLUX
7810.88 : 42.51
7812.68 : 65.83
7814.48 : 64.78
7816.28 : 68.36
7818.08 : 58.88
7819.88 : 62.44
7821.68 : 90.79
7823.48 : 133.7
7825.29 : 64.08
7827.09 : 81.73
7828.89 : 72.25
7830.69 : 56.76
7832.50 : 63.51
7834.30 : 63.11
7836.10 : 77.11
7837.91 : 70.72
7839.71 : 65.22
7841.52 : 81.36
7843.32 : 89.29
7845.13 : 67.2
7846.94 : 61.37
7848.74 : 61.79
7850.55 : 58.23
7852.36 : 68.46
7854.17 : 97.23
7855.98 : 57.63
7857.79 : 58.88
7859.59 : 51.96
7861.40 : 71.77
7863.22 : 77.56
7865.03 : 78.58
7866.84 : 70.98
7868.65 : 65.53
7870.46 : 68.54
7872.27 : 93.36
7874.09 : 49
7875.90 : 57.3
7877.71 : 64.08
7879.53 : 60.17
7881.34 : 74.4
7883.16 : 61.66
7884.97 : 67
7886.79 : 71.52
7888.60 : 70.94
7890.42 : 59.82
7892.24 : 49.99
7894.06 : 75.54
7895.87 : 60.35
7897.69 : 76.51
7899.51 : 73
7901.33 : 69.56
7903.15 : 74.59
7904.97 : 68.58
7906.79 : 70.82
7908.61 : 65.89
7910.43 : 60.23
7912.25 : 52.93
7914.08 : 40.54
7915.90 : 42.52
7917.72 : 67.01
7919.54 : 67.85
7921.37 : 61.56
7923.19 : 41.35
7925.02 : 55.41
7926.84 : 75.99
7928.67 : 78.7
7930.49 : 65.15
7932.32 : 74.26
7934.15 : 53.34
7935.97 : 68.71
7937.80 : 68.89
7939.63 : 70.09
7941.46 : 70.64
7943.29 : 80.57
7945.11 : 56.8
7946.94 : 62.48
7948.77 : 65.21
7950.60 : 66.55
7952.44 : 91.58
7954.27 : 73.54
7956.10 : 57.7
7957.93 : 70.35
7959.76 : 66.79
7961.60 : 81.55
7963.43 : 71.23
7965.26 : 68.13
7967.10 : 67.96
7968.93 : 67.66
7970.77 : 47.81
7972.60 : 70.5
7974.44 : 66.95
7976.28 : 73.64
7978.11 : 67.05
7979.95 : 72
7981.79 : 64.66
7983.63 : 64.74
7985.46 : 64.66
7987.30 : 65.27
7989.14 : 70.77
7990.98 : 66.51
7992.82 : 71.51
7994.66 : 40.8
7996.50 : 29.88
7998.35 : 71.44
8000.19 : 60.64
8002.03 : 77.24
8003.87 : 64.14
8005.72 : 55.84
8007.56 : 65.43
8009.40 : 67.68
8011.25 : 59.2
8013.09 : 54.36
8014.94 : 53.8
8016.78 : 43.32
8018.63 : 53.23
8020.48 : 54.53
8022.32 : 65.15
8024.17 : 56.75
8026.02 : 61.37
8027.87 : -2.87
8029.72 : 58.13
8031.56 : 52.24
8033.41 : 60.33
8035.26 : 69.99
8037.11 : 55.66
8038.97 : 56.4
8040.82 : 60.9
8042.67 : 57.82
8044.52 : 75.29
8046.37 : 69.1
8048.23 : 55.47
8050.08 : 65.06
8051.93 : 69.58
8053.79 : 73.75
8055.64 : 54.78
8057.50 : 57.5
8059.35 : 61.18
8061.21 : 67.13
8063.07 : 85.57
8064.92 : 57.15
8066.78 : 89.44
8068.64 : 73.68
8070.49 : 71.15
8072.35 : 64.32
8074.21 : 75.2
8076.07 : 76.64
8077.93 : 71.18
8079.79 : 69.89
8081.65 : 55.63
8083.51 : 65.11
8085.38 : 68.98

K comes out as 6.0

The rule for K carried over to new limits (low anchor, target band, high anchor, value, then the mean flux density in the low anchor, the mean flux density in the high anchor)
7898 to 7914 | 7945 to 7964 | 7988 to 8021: -2.3 AA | 65.9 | 59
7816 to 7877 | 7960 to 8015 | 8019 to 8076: 0.7 AA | 71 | 62.5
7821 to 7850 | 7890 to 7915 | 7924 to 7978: 2.4 AA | 74.7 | 68.5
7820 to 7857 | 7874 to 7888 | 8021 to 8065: 1.3 AA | 73.8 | 60.2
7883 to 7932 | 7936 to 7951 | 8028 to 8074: -0.9 AA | 64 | 64.1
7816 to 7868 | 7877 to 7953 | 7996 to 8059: 1.2 AA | 71.8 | 58.5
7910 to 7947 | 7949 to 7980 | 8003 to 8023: -4.5 AA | 62.7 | 57.8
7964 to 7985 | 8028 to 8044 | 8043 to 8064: 2.5 AA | 66.5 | 66.5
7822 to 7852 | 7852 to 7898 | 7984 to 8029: 1.4 AA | 73.2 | 57.2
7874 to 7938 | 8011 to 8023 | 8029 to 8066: 1.7 AA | 63.9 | 63.3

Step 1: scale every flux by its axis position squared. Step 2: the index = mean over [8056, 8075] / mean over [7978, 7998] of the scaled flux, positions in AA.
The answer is 1.15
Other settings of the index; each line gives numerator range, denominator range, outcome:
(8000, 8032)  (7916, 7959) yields 0.85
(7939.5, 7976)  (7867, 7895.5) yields 1.06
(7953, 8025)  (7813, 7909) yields 0.94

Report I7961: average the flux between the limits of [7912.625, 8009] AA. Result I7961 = 65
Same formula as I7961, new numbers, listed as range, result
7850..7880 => 67.8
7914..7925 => 54.6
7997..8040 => 56.9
